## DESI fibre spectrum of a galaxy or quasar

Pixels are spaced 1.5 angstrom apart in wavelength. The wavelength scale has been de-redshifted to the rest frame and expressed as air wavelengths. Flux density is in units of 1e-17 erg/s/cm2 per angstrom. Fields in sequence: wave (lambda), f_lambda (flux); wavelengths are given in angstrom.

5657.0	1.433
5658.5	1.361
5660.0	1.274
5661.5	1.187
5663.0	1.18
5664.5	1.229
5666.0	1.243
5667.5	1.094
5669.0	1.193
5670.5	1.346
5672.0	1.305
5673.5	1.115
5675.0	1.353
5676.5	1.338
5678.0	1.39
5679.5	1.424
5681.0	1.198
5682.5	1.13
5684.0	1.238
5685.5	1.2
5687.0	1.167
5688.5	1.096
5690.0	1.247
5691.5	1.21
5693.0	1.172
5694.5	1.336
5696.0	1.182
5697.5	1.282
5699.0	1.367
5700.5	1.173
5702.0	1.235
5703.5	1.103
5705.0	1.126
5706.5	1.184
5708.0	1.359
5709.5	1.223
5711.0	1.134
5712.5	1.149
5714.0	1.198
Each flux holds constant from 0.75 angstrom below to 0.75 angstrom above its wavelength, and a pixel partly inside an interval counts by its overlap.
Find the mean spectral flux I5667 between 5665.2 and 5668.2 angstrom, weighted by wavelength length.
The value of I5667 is 1.17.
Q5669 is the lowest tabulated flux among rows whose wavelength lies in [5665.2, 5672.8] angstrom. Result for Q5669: 1.094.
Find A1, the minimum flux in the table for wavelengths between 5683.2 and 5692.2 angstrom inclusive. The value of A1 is 1.096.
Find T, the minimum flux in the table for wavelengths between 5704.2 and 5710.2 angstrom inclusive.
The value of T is 1.126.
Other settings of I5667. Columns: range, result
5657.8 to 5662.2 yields 1.27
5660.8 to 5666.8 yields 1.21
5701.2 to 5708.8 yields 1.2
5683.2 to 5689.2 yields 1.18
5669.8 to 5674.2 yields 1.26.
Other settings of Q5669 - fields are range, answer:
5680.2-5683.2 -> 1.13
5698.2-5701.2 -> 1.173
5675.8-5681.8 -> 1.198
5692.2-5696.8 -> 1.172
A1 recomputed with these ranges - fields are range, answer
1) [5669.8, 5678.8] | 1.115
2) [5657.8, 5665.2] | 1.18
